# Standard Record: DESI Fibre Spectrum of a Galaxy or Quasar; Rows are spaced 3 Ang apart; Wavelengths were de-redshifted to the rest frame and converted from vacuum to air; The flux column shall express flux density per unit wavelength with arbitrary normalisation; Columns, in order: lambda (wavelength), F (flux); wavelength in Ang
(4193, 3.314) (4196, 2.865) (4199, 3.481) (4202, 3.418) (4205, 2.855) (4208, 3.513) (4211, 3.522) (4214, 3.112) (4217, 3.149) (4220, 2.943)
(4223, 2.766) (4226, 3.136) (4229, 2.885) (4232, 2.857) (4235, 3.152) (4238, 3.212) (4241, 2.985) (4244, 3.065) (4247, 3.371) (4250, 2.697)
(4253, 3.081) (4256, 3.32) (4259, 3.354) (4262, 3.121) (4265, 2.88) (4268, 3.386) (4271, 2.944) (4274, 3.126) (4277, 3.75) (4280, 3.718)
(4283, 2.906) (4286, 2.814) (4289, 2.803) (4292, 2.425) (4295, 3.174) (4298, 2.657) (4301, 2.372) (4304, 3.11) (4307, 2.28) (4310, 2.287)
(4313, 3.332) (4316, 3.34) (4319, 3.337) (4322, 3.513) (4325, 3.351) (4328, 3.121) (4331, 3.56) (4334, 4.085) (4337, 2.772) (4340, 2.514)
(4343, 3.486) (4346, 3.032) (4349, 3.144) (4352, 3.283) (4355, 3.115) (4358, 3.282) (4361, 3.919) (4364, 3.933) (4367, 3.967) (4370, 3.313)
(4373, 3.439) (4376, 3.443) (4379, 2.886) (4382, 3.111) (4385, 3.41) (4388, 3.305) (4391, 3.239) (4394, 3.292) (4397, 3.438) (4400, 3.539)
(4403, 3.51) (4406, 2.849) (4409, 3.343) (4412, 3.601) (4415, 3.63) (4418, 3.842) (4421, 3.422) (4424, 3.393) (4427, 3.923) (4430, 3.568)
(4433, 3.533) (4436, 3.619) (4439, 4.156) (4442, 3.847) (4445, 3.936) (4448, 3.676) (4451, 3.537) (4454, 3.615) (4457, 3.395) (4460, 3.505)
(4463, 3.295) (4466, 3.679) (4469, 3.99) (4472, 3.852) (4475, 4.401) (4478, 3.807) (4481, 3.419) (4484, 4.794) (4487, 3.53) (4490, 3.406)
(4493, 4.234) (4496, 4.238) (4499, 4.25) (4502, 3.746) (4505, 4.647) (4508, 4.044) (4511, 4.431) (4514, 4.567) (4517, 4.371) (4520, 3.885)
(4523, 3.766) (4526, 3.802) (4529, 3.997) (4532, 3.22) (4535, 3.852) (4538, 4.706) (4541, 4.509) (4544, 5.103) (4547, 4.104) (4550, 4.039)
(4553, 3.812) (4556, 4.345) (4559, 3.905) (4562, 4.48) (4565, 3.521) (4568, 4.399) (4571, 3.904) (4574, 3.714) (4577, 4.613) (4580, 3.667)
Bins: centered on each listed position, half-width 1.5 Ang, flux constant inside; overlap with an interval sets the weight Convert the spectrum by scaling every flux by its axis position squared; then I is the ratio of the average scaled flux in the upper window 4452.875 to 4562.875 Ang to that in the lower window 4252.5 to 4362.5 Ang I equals 1.41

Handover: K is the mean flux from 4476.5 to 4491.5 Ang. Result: 3.79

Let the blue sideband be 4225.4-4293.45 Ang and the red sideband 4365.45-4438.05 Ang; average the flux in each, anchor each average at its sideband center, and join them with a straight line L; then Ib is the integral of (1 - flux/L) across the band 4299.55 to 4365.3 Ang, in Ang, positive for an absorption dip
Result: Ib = 1.7 Ang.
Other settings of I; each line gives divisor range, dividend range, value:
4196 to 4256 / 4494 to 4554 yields 1.53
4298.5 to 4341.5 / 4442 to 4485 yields 1.31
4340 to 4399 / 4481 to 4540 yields 1.29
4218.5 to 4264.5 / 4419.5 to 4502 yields 1.37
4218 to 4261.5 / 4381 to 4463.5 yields 1.25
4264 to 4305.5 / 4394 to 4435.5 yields 1.24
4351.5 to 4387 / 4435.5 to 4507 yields 1.18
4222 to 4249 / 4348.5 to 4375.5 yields 1.22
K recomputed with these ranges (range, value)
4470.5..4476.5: 4.13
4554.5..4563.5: 4.24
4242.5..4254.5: 3.05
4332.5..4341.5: 3.12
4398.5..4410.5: 3.31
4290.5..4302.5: 2.66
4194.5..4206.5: 3.15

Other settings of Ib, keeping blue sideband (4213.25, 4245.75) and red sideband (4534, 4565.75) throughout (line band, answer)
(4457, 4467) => 1.12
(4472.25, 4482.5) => 0.23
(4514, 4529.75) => 0.42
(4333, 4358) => 2.14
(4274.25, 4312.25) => 4.48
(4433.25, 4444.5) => -0.07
